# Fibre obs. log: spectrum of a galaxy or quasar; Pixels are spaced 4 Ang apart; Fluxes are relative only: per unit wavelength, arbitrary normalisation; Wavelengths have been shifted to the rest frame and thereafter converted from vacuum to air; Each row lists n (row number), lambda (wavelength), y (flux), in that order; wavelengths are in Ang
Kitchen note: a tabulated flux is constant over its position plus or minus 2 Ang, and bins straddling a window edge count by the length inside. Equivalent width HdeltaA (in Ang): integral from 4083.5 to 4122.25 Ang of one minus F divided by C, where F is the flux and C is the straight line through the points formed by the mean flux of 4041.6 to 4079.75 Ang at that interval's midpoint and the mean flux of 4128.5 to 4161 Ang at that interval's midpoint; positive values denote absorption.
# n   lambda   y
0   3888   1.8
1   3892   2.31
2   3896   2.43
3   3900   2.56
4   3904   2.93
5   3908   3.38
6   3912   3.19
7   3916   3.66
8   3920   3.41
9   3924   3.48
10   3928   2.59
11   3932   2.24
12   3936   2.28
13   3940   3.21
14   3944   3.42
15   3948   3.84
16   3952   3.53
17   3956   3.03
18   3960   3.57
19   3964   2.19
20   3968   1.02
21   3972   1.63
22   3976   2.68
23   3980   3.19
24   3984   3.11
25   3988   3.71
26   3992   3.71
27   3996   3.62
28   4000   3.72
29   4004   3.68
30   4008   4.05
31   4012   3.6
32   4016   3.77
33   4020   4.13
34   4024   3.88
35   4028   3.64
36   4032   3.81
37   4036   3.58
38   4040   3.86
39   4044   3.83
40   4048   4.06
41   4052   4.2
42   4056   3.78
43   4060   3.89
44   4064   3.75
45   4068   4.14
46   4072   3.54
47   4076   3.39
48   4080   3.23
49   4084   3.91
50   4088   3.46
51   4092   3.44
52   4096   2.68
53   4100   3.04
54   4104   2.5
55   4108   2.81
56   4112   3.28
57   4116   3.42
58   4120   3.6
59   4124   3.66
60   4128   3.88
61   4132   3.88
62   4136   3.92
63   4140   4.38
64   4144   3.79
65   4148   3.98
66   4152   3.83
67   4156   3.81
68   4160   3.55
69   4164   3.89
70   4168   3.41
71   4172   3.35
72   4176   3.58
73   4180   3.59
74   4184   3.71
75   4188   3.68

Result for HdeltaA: 6.7 Ang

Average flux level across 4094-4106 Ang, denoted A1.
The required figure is 2.74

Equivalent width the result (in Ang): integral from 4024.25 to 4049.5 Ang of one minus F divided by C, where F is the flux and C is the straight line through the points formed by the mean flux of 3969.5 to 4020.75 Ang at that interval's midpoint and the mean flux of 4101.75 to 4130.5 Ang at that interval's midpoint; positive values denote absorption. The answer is -3.25 Ang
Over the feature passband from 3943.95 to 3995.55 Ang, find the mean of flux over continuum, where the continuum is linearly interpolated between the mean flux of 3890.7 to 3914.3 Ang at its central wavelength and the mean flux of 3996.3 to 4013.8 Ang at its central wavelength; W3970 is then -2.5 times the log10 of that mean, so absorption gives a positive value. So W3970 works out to 0.15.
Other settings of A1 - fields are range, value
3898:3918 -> 3.14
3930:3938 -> 2.26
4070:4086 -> 3.52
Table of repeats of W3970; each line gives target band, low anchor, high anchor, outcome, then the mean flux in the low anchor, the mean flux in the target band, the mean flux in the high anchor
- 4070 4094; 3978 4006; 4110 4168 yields 0.05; 3.53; 3.49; 3.76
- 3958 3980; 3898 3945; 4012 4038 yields 0.41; 3.02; 2.31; 3.79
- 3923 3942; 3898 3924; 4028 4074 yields 0.21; 3.21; 2.72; 3.85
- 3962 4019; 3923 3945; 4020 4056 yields 0.09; 2.82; 3.14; 3.87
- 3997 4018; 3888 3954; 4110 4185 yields -0.15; 2.99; 3.76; 3.71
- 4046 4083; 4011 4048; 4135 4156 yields 0.02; 3.81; 3.78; 3.97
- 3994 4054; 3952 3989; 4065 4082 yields -0.21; 2.7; 3.83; 3.59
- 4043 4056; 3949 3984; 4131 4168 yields -0.24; 2.67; 4.01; 3.87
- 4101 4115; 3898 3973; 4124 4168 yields 0.26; 2.92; 2.92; 3.86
